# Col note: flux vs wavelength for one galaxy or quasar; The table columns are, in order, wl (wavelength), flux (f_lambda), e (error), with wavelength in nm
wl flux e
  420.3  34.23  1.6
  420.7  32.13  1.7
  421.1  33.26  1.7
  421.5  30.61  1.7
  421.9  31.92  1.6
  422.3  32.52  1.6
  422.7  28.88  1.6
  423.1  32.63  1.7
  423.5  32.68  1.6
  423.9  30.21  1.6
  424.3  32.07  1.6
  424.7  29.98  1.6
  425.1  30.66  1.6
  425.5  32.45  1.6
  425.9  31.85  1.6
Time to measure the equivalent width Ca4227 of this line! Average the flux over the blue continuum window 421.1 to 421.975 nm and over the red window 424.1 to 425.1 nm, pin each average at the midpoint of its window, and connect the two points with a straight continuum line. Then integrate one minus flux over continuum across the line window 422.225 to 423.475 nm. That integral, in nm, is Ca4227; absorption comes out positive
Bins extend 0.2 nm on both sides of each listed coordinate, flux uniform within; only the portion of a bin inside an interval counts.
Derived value 0.00 nm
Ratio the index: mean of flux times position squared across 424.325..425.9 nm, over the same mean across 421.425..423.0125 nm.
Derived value 1.0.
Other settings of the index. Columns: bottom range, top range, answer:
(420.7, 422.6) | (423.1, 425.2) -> 0.99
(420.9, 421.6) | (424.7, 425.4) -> 0.97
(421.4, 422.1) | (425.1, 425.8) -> 1.03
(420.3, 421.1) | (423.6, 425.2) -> 0.95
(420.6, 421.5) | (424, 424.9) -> 0.97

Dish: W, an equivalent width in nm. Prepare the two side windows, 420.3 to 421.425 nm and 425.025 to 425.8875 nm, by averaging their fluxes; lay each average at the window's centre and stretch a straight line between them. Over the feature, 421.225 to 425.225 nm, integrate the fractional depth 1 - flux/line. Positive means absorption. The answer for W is 0.12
